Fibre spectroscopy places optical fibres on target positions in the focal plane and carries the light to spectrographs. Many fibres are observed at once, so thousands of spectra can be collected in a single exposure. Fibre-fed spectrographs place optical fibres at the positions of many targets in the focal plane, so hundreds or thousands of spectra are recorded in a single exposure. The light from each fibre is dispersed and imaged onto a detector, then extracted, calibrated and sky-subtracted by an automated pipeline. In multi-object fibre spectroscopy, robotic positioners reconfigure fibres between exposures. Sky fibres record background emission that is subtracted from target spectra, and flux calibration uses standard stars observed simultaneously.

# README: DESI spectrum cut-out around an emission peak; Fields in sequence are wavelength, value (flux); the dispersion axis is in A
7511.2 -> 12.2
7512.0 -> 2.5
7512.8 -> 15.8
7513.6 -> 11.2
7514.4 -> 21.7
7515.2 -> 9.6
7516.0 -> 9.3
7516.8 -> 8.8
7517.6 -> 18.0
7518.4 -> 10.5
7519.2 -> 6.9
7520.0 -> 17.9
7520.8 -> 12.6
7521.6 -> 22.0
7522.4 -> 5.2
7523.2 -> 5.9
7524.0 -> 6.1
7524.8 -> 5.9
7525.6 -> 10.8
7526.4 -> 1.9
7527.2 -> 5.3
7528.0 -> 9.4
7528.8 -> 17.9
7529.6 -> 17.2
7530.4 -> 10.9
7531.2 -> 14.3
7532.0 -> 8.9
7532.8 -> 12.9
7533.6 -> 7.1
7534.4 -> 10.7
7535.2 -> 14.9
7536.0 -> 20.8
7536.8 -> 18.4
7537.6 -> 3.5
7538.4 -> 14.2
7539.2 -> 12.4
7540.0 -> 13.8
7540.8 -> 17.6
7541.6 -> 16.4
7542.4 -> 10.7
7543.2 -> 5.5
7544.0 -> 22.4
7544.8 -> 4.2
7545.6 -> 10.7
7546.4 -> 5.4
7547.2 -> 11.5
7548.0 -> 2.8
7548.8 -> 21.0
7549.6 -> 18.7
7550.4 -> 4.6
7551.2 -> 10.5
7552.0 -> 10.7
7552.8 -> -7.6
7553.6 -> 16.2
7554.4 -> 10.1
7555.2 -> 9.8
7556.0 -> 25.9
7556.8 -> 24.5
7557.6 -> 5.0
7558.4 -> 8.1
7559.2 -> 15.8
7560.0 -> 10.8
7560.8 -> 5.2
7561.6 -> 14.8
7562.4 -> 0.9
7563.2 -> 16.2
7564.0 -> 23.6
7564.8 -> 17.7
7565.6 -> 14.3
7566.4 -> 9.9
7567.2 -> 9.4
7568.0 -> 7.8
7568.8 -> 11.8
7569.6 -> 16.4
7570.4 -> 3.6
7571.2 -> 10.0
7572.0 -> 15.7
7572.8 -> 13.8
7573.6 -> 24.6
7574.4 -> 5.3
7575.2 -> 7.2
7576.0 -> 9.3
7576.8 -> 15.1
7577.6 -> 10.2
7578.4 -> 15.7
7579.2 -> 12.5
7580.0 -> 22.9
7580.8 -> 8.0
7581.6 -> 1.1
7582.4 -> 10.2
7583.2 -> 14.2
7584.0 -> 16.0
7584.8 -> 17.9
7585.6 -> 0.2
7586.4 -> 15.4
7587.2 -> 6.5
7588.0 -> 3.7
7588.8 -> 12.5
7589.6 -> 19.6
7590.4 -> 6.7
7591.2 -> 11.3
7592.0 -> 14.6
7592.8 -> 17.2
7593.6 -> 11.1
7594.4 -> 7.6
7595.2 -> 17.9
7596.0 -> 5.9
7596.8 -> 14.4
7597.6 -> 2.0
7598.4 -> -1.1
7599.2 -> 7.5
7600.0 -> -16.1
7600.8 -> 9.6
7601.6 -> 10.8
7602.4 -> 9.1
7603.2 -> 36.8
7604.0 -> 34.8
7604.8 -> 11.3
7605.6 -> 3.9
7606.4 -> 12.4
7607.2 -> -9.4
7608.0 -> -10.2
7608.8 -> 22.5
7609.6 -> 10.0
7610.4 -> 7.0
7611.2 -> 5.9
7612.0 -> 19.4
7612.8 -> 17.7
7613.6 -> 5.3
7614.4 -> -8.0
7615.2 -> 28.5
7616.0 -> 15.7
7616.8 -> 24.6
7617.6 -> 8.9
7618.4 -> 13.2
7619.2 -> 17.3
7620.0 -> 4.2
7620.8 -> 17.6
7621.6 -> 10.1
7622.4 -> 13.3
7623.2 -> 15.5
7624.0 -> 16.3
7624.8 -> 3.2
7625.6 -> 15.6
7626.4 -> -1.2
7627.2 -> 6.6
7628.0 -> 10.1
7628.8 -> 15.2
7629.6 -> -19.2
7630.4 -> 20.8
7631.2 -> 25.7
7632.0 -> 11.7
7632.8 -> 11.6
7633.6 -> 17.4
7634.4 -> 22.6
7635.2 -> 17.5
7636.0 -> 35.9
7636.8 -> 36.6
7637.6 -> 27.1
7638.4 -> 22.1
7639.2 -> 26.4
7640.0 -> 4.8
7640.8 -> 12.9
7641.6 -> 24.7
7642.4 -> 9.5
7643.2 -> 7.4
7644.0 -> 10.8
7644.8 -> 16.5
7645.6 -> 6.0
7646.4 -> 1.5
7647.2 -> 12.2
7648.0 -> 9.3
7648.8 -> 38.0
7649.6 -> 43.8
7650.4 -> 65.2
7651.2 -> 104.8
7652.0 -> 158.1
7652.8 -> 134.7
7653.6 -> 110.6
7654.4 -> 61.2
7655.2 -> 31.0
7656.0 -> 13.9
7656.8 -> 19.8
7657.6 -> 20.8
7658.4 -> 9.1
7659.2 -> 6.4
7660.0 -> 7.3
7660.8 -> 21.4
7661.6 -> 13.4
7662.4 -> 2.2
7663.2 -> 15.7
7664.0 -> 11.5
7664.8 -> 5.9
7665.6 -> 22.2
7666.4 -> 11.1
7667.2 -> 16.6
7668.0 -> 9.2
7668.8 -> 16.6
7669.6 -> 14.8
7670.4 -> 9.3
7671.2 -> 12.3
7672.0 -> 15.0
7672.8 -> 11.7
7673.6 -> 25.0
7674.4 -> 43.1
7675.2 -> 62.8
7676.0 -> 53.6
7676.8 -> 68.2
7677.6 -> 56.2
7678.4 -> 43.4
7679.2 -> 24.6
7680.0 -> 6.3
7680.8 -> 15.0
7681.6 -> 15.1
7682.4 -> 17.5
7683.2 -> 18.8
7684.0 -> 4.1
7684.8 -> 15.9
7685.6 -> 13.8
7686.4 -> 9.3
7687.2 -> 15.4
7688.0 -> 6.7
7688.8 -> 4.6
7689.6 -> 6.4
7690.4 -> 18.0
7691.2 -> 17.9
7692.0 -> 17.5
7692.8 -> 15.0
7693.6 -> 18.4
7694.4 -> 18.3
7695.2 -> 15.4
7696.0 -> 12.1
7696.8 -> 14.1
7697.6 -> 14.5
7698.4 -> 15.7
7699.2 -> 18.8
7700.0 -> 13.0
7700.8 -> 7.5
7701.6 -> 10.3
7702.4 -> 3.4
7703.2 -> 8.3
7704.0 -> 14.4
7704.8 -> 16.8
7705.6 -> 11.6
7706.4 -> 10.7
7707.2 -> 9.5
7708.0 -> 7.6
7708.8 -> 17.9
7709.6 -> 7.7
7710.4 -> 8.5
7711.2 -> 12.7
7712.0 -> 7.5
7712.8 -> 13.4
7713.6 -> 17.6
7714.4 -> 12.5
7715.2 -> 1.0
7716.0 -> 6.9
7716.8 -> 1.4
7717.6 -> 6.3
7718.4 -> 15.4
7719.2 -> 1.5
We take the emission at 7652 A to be H-alpha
